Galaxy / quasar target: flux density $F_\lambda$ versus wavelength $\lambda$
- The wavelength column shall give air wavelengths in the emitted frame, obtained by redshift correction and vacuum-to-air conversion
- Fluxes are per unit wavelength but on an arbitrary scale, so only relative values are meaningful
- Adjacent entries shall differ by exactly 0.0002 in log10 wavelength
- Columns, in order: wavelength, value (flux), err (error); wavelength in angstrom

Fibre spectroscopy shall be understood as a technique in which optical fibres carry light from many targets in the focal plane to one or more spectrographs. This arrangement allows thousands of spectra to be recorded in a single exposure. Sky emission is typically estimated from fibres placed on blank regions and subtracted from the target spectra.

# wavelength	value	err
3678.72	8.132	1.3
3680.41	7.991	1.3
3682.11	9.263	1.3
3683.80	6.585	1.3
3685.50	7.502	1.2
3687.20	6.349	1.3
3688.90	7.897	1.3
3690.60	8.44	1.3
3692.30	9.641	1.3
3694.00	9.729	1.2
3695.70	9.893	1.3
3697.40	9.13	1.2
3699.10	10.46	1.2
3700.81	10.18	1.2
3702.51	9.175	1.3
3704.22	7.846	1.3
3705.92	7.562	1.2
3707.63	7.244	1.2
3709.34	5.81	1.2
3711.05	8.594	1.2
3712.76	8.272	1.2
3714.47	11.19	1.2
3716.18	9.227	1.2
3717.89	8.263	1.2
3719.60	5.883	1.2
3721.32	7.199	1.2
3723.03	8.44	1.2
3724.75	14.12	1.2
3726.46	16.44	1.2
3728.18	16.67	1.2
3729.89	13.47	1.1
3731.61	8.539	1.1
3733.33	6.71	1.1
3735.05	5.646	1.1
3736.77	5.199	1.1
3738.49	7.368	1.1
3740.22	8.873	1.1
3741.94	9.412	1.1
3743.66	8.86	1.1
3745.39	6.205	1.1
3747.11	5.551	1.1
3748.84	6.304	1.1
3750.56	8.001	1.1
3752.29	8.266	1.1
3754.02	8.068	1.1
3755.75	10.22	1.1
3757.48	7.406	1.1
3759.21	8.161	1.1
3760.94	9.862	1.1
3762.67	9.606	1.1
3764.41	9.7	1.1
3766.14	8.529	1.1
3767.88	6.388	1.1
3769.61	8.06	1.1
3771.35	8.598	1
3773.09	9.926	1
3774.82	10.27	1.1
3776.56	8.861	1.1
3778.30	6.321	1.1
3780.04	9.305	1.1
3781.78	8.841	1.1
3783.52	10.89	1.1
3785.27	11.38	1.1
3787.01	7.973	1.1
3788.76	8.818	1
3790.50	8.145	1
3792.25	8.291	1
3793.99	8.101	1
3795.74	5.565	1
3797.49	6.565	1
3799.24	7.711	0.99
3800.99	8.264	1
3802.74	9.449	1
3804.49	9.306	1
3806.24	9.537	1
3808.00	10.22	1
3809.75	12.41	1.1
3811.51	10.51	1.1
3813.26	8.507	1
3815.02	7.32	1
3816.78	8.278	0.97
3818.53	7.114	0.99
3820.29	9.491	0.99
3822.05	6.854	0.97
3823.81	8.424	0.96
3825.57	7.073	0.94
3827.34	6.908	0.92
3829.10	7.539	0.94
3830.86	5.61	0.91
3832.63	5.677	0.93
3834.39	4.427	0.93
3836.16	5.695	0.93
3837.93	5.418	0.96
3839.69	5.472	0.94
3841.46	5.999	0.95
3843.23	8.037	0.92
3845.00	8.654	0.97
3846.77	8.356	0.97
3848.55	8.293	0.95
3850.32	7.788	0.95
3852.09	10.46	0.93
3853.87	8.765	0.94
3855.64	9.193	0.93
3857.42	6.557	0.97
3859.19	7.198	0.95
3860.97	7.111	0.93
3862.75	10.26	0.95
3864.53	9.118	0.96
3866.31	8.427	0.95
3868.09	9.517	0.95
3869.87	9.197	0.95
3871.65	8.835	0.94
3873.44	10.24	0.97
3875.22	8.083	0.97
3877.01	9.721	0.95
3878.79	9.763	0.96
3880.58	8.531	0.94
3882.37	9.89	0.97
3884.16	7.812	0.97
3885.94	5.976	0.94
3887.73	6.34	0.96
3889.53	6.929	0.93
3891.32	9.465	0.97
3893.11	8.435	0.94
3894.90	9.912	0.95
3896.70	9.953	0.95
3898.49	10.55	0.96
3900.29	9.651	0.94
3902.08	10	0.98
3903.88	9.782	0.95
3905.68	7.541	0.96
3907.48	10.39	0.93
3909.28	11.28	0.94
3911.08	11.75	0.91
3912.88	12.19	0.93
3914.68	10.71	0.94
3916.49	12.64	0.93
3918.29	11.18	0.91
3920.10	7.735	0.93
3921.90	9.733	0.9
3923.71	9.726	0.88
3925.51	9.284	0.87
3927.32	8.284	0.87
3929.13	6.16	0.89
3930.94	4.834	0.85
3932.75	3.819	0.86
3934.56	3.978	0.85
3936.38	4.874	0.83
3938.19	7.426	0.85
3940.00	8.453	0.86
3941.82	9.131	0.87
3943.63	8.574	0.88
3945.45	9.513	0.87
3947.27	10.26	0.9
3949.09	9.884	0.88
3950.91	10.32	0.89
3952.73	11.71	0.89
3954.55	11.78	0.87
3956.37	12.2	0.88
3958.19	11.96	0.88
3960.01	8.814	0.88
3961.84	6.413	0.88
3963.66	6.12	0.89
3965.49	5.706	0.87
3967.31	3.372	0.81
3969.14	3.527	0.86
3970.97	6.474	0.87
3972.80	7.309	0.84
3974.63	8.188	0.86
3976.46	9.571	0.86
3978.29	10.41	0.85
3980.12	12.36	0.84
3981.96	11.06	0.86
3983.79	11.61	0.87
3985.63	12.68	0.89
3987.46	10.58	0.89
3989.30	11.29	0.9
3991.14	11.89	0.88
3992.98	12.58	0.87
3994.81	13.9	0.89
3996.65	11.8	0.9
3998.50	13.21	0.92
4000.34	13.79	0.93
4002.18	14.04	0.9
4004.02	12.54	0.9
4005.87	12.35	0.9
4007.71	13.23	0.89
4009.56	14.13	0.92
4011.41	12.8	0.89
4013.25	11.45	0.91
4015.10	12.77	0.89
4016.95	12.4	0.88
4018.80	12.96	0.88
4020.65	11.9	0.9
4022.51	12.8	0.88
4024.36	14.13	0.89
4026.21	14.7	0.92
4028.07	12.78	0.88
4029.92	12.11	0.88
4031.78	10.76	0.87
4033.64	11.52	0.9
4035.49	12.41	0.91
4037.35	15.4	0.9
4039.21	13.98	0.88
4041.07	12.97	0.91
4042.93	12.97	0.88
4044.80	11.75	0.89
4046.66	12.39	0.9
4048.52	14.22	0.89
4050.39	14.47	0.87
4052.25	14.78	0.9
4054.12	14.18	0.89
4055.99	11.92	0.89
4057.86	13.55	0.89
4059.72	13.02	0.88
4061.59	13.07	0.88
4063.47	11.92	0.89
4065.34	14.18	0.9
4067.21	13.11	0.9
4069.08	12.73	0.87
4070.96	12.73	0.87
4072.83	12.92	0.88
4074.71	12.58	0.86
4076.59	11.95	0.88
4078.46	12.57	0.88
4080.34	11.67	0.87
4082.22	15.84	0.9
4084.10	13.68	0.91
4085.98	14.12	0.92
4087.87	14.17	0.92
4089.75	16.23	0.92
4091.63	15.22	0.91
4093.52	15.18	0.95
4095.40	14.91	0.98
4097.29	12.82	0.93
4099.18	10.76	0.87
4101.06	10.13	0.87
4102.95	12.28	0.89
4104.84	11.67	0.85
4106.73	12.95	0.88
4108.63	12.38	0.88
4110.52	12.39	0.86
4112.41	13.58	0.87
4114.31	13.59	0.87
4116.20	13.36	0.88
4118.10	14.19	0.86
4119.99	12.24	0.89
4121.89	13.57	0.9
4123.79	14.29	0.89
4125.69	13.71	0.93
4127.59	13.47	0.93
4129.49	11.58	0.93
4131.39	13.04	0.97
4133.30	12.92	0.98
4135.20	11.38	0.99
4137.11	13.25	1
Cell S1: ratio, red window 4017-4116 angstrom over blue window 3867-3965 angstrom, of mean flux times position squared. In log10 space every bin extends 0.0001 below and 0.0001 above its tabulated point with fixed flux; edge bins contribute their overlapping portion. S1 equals 1.6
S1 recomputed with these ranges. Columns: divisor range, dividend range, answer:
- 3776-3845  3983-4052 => 1.79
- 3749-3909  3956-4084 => 1.56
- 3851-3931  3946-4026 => 1.26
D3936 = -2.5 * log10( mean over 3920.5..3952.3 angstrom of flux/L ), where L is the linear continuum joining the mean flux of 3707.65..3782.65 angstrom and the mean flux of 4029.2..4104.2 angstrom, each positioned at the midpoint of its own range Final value 0.39 mag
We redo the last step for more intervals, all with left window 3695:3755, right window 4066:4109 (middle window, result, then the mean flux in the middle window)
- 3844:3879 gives 0.19 mag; 8.76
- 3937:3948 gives 0.29 mag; 8.77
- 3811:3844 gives 0.38 mag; 7.03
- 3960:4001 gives 0.23 mag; 9.68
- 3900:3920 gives 0.05 mag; 10.6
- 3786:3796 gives 0.20 mag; 8.01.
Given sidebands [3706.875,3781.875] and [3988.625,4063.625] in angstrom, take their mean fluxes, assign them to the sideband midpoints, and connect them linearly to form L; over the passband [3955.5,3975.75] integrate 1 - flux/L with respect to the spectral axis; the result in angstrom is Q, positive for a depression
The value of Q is 8.0 angstrom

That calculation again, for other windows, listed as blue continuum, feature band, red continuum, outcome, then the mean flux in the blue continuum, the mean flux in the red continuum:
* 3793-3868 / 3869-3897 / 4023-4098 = 1.5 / 7.91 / 13.4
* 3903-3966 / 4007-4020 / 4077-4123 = -2.1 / 8.99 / 13.3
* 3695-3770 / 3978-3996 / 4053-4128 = 0.1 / 8.77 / 13.2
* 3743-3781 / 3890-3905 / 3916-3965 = -1.8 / 8.29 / 8.64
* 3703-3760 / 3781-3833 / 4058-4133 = 6.4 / 8.64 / 13.2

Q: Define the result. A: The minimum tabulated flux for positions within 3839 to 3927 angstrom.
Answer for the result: 5.472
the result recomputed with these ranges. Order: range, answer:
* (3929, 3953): 3.819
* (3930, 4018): 3.372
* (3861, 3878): 8.083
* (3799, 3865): 4.427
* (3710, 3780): 5.199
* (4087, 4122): 10.13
